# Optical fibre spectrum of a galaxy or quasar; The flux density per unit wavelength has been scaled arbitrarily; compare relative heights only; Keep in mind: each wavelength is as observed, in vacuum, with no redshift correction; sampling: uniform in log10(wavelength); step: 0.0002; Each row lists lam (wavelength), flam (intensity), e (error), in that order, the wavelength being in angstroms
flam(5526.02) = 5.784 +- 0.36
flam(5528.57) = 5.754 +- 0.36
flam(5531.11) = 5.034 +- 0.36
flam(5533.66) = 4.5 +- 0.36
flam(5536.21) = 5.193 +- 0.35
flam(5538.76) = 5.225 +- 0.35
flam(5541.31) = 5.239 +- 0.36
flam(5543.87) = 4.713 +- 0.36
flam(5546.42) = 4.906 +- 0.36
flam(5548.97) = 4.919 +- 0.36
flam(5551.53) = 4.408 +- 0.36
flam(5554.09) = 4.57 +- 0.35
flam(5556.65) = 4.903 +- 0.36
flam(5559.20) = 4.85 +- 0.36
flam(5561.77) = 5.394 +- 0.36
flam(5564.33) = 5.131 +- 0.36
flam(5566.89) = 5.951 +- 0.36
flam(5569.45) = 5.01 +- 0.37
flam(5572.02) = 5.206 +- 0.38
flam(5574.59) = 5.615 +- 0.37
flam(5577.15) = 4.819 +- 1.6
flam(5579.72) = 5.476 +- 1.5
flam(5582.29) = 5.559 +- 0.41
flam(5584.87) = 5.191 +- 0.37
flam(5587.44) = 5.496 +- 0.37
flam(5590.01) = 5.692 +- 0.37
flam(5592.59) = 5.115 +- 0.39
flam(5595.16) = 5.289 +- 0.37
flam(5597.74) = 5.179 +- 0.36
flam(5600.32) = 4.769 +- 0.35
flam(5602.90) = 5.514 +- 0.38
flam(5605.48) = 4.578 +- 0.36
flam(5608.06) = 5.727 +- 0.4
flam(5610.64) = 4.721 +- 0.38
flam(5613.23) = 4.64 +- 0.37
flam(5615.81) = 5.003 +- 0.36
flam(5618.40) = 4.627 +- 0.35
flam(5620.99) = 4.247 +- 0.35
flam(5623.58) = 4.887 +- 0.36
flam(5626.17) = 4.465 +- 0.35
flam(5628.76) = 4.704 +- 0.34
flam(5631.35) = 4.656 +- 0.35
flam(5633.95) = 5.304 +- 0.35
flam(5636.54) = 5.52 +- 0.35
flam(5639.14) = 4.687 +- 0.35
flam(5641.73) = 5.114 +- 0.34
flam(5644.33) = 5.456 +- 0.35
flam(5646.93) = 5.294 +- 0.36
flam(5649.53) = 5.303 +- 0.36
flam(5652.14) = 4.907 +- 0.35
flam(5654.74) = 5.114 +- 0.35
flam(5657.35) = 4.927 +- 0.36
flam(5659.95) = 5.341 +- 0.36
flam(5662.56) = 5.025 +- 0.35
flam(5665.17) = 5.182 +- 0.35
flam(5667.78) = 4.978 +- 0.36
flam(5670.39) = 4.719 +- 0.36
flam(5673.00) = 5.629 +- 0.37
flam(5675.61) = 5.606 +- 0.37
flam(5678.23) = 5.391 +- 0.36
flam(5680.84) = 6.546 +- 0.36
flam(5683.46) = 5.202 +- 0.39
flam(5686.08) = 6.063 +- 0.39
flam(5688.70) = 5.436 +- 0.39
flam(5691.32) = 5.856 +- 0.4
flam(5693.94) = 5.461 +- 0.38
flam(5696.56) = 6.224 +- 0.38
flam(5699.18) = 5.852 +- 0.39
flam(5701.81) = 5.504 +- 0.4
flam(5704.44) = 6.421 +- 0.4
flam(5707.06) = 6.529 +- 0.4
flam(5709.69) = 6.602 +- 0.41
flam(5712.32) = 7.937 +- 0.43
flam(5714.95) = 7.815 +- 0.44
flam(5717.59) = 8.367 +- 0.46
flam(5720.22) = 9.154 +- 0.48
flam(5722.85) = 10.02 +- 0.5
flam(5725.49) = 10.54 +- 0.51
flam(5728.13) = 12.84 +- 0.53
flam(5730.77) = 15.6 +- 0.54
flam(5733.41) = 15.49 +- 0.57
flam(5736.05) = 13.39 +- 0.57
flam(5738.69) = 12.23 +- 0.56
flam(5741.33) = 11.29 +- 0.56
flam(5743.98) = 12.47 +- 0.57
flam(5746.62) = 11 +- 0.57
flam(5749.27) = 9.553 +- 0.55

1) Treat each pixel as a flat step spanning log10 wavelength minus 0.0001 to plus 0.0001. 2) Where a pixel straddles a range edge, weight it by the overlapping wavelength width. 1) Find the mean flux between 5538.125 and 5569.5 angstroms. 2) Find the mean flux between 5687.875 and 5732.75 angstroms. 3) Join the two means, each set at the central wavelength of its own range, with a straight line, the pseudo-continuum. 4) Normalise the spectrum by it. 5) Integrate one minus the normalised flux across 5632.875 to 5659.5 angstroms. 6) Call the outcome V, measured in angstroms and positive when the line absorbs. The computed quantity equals 6.6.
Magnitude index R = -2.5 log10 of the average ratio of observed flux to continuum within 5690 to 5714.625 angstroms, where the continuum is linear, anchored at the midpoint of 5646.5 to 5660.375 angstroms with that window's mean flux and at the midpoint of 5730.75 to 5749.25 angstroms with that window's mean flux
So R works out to 0.43 mag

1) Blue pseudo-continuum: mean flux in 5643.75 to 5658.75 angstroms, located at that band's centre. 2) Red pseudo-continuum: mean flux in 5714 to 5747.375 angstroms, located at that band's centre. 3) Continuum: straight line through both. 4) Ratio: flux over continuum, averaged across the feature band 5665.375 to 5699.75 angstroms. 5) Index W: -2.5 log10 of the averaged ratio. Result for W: 0.34 mag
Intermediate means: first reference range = 5.15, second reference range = 11.6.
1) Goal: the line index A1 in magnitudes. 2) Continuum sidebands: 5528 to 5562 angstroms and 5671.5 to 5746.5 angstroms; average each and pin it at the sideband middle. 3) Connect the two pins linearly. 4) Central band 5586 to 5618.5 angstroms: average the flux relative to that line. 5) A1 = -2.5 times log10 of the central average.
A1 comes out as 0.20 mag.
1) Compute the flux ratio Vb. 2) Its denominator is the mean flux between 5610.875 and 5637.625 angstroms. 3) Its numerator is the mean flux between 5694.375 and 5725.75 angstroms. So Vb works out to 1.5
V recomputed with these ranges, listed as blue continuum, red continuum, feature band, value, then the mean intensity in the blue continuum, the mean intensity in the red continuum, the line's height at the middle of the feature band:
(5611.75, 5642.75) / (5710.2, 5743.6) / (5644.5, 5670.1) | 6.0 angstroms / 4.82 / 11.1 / 6.73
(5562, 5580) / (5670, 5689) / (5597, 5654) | 5.2 angstroms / 5.31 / 5.62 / 5.47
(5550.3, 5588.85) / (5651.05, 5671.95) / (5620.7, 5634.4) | 1.0 angstroms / 5.18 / 5.03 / 5.09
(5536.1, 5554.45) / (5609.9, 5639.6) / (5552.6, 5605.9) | -4.0 angstroms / 4.89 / 4.79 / 4.85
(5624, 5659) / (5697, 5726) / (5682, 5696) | 2.3 angstroms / 5.03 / 7.58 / 6.76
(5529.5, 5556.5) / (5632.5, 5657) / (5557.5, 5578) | -1.2 angstroms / 4.88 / 5.17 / 4.95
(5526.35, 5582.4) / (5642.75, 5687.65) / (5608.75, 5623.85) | 1.5 angstroms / 5.11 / 5.33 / 5.23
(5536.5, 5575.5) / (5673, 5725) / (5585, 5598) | 0.3 angstroms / 5.07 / 6.67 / 5.47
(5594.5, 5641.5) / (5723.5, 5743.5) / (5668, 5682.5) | 5.5 angstroms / 4.92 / 12.9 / 8.89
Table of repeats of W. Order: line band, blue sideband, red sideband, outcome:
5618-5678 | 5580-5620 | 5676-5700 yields 0.092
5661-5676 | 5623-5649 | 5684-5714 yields 0.090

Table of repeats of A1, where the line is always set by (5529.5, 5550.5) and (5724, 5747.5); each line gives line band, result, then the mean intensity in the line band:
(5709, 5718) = 0.475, 7.68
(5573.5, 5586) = 0.225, 5.33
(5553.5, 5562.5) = 0.157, 4.93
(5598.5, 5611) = 0.428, 5.09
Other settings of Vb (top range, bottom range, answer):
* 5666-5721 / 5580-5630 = 1.24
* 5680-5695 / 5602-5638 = 1.17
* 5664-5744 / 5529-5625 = 1.58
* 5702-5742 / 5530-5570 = 2.03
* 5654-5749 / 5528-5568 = 1.57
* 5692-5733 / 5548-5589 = 1.64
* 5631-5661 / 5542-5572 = 1.03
